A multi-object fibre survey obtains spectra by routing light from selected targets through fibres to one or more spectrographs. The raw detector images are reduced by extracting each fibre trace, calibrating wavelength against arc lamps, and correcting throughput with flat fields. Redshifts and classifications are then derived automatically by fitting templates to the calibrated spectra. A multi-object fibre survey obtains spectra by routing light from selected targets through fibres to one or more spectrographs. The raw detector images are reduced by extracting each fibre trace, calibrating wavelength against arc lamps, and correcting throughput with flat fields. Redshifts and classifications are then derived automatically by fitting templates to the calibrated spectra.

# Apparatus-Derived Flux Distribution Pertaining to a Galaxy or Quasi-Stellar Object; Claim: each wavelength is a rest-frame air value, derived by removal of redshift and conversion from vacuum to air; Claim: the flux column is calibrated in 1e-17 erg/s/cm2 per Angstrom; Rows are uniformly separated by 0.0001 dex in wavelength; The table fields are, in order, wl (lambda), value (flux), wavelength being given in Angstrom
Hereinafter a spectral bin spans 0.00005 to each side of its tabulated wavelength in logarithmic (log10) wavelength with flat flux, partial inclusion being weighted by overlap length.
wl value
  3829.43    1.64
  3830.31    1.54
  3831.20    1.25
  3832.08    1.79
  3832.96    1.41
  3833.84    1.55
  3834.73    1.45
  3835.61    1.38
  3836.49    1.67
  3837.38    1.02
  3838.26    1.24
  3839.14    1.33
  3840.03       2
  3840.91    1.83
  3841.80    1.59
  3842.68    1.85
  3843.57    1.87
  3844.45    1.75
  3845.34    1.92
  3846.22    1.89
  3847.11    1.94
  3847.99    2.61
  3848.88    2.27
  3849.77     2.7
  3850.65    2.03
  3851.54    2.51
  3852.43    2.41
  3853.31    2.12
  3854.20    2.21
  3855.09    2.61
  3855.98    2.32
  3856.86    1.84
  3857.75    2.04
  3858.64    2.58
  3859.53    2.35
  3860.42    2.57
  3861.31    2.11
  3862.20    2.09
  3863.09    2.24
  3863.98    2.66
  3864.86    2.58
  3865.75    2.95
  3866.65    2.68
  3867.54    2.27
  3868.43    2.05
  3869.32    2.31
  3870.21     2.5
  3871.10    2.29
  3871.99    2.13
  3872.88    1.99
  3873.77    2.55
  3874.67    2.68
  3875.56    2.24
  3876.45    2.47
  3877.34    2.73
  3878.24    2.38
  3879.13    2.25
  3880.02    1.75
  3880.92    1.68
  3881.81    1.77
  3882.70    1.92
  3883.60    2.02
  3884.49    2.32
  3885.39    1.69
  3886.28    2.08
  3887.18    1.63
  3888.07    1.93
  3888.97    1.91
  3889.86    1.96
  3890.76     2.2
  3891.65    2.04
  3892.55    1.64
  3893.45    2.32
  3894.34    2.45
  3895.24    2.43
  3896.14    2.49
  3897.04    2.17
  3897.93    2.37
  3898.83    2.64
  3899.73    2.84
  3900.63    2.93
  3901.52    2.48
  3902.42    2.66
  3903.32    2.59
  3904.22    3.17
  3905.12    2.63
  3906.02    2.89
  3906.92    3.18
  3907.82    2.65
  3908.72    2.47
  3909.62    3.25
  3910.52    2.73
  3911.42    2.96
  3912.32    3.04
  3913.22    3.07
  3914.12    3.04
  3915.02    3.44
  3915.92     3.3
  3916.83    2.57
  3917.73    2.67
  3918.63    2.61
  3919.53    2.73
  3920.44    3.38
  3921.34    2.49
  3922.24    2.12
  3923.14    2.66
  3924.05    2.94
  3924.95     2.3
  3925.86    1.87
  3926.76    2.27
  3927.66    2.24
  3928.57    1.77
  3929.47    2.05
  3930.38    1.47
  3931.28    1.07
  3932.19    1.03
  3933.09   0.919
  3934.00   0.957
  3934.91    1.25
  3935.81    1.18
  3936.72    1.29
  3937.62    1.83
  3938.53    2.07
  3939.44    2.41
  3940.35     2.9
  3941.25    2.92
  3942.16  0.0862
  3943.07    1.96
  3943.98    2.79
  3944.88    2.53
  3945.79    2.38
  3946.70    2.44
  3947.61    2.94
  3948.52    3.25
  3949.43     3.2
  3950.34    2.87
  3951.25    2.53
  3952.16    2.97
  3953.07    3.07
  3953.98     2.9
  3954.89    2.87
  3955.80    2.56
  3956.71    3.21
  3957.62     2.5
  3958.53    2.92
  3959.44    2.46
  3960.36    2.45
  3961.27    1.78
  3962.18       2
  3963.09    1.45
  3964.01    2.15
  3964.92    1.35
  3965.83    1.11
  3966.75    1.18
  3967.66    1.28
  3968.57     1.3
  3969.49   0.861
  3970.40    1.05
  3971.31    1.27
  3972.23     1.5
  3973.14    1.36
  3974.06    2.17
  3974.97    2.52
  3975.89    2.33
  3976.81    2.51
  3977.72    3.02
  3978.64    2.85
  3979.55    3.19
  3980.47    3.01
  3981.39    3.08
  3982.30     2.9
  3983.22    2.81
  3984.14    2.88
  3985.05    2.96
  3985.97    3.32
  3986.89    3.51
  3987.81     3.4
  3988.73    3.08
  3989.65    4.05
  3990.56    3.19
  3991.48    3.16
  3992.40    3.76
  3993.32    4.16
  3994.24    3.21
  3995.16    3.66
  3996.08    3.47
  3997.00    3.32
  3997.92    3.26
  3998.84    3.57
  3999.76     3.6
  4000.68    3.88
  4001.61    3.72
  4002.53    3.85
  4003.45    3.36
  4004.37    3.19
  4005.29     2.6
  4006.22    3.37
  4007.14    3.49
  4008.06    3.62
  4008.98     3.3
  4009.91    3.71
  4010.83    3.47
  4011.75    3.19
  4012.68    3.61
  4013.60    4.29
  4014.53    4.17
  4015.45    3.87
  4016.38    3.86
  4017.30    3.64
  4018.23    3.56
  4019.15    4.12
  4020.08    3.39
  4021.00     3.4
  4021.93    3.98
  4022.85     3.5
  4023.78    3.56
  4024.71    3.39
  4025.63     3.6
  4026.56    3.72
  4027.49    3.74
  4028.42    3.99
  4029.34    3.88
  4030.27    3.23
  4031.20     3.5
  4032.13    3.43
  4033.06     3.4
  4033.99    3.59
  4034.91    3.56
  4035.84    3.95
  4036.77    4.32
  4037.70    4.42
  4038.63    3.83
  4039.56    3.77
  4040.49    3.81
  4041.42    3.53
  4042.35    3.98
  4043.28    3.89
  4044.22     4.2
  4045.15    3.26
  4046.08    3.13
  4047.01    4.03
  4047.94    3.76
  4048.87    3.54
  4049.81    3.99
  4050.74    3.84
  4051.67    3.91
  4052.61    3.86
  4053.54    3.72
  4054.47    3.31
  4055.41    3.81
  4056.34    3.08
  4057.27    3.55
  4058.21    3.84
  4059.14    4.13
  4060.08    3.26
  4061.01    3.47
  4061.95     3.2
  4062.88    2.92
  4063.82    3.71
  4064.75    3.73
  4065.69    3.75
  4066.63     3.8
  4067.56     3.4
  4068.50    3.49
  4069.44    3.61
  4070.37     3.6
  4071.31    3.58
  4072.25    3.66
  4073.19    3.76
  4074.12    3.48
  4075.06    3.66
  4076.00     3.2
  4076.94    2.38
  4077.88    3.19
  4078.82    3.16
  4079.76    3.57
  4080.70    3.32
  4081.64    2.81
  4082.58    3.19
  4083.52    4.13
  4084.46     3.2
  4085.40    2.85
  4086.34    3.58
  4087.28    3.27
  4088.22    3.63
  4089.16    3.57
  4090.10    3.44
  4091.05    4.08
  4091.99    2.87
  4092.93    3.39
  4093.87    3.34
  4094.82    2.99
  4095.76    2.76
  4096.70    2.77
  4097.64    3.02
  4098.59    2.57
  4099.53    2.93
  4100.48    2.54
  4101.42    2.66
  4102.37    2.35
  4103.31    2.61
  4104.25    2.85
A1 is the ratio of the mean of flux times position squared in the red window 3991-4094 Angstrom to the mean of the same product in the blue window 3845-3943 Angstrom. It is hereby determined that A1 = 1.7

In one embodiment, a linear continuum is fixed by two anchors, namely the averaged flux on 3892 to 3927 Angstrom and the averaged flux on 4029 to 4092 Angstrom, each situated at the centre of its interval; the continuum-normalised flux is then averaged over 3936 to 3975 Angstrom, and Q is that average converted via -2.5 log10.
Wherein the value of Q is 0.34 mag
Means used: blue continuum 2.68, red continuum 3.57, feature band 2.14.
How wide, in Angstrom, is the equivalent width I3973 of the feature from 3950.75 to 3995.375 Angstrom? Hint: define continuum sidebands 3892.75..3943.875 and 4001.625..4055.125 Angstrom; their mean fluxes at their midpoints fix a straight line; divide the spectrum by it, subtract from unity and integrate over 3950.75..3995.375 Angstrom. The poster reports 7.1 Angstrom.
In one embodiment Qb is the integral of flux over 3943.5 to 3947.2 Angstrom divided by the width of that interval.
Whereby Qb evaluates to 2.54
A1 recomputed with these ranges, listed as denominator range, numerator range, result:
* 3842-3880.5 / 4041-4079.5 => 1.73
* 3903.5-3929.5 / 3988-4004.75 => 1.35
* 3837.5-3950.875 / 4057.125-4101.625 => 1.60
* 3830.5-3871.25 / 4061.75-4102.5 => 1.79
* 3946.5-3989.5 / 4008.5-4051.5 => 1.57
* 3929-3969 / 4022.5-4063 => 1.84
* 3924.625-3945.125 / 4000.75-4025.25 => 2.10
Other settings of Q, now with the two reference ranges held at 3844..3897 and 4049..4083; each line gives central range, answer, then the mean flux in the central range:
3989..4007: -0.15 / 3.49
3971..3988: 0.11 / 2.66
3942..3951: 0.08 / 2.52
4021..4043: -0.14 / 3.72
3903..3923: -0.15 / 2.86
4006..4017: -0.17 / 3.67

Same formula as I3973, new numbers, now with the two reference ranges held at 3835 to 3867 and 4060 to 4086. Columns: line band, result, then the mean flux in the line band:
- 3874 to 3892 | 1.5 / 2.09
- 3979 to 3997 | -2.5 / 3.3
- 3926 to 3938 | 5.0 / 1.5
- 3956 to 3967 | 2.7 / 2.07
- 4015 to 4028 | -2.4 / 3.67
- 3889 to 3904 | -0.1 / 2.39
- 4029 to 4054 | -4.2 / 3.75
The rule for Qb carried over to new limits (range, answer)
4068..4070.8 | 3.57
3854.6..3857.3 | 2.26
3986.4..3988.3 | 3.44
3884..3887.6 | 1.93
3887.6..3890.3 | 1.93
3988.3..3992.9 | 3.46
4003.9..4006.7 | 3.06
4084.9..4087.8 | 3.24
